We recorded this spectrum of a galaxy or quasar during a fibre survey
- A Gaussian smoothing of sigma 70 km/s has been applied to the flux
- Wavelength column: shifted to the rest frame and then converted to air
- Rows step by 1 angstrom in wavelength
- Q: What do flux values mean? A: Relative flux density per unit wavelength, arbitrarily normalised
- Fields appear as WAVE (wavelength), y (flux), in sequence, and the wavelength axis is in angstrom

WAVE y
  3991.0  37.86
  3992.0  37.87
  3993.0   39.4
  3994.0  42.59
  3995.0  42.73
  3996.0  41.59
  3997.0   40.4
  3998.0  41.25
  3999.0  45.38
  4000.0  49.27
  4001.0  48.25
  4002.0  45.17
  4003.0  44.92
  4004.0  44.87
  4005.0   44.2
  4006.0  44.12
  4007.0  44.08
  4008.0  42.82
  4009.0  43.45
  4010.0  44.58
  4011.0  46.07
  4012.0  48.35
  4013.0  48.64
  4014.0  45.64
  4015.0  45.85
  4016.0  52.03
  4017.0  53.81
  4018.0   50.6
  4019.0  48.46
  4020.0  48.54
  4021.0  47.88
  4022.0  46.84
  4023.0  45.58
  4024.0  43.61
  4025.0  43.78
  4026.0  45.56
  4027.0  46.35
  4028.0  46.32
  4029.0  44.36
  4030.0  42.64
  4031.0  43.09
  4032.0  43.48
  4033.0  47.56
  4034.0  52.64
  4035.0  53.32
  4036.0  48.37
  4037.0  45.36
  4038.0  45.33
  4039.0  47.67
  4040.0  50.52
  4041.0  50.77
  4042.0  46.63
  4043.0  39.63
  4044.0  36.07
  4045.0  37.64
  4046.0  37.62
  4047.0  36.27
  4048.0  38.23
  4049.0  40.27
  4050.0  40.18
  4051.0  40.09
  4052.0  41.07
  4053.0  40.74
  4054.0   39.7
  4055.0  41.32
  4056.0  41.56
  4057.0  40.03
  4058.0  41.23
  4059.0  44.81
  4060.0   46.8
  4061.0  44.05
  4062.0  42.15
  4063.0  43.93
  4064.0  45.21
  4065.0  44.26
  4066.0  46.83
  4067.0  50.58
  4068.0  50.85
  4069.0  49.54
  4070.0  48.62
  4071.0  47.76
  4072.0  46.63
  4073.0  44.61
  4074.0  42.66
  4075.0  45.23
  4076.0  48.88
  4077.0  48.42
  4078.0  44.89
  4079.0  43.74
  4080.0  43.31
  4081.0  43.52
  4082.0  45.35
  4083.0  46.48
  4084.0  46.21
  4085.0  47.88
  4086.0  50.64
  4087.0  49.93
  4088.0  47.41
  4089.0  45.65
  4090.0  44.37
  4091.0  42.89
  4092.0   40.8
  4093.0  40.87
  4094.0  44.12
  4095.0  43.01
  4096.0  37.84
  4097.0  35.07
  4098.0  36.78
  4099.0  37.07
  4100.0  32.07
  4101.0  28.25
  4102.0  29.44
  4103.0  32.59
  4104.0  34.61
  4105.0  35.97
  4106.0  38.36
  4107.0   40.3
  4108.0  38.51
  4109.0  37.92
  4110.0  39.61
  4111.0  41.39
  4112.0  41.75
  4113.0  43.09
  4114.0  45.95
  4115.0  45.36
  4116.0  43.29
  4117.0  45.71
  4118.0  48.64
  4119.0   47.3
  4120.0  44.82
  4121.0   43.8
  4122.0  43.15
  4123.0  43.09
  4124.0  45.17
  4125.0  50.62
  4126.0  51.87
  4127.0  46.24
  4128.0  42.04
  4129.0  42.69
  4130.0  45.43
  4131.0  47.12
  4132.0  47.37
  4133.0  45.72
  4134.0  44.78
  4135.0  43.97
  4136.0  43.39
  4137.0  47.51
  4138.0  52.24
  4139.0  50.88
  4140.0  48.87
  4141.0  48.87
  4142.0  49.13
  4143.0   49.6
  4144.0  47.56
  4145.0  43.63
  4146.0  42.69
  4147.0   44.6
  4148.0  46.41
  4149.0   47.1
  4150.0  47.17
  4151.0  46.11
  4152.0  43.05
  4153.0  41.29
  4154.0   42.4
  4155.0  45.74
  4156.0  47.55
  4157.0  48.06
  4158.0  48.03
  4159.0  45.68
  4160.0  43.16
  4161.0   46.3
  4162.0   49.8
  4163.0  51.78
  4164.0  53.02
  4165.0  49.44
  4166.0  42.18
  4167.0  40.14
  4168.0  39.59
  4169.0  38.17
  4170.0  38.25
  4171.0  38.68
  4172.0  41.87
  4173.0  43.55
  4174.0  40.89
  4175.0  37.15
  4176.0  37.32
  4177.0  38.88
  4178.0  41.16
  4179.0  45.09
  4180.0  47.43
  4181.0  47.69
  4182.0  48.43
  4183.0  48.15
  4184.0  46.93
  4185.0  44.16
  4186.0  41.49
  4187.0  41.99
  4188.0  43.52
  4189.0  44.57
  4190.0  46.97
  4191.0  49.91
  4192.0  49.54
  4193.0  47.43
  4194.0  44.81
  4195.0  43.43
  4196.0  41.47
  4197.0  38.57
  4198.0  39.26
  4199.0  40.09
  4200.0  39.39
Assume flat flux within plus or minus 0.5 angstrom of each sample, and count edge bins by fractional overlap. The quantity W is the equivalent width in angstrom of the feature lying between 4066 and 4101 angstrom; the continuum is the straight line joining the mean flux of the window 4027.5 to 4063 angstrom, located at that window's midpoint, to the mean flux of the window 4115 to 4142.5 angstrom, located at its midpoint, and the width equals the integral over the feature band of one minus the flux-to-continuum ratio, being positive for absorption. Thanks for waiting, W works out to 0.32 angstrom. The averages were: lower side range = 43.4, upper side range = 46.4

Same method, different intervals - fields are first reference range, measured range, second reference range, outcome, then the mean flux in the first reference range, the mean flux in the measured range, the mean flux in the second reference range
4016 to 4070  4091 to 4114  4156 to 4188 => 3.3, 44.8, 38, 44.1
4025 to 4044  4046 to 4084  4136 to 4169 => 1.9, 46.3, 44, 46.4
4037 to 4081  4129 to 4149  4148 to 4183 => -1.2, 43.9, 46.7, 44.3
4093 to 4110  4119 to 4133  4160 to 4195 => -2.4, 36.6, 45.7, 44.3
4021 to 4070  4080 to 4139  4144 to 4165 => 3.3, 44.3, 43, 46.3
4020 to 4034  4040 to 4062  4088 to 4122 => 1.3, 45.5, 41.4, 40.4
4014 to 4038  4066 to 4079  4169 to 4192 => -0.3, 47.1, 47.2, 43.4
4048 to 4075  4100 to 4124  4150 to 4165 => 2.6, 44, 40.5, 46.7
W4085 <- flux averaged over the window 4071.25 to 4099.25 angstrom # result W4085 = 44.2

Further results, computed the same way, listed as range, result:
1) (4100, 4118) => 39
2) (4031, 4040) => 47.8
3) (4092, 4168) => 43.8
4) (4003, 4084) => 45.1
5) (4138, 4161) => 46.4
